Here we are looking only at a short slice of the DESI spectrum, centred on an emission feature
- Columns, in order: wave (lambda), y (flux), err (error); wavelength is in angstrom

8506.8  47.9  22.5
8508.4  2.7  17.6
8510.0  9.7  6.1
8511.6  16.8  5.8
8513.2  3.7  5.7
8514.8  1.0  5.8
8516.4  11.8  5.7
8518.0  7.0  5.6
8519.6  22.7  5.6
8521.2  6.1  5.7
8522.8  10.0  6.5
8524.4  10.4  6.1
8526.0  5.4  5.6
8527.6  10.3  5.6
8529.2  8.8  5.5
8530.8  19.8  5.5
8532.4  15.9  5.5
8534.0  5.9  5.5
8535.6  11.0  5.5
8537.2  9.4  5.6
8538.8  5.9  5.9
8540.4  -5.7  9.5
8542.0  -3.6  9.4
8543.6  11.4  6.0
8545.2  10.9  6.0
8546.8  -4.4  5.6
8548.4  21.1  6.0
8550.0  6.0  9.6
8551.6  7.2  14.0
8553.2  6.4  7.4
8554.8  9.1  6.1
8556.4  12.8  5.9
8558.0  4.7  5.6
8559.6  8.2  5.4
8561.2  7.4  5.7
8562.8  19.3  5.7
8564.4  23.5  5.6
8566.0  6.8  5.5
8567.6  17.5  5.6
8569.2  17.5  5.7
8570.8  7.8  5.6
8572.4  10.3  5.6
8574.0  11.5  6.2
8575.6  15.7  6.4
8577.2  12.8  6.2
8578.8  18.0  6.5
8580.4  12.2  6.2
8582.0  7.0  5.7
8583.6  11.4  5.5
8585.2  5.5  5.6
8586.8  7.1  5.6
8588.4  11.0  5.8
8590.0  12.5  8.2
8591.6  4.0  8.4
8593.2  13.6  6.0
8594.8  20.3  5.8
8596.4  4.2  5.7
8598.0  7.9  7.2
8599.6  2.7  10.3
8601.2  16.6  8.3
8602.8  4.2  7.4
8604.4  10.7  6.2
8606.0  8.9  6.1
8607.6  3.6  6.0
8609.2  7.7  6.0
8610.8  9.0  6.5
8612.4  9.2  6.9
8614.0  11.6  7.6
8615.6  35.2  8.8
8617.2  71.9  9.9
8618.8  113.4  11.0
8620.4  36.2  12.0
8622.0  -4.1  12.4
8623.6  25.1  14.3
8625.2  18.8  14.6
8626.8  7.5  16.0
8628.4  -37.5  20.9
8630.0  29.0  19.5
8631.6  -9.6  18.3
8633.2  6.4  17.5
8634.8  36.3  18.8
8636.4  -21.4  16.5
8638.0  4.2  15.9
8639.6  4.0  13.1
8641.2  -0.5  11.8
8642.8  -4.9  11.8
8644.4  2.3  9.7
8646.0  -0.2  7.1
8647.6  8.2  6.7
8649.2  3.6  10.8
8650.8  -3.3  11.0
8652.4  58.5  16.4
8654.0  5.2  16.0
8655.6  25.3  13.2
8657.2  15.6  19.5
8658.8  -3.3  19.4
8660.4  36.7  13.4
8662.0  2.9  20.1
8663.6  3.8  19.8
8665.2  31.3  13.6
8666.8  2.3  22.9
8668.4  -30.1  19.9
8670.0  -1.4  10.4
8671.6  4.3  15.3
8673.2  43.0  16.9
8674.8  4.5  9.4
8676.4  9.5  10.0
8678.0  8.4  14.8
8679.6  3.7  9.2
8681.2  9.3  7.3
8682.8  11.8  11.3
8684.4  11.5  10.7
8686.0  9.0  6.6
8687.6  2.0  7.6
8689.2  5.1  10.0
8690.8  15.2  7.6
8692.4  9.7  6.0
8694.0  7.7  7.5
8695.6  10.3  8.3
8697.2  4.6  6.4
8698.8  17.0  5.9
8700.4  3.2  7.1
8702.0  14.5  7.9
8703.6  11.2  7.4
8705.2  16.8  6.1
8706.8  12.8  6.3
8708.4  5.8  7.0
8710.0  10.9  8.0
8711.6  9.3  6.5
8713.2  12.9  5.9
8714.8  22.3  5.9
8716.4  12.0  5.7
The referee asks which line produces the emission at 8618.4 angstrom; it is H-beta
